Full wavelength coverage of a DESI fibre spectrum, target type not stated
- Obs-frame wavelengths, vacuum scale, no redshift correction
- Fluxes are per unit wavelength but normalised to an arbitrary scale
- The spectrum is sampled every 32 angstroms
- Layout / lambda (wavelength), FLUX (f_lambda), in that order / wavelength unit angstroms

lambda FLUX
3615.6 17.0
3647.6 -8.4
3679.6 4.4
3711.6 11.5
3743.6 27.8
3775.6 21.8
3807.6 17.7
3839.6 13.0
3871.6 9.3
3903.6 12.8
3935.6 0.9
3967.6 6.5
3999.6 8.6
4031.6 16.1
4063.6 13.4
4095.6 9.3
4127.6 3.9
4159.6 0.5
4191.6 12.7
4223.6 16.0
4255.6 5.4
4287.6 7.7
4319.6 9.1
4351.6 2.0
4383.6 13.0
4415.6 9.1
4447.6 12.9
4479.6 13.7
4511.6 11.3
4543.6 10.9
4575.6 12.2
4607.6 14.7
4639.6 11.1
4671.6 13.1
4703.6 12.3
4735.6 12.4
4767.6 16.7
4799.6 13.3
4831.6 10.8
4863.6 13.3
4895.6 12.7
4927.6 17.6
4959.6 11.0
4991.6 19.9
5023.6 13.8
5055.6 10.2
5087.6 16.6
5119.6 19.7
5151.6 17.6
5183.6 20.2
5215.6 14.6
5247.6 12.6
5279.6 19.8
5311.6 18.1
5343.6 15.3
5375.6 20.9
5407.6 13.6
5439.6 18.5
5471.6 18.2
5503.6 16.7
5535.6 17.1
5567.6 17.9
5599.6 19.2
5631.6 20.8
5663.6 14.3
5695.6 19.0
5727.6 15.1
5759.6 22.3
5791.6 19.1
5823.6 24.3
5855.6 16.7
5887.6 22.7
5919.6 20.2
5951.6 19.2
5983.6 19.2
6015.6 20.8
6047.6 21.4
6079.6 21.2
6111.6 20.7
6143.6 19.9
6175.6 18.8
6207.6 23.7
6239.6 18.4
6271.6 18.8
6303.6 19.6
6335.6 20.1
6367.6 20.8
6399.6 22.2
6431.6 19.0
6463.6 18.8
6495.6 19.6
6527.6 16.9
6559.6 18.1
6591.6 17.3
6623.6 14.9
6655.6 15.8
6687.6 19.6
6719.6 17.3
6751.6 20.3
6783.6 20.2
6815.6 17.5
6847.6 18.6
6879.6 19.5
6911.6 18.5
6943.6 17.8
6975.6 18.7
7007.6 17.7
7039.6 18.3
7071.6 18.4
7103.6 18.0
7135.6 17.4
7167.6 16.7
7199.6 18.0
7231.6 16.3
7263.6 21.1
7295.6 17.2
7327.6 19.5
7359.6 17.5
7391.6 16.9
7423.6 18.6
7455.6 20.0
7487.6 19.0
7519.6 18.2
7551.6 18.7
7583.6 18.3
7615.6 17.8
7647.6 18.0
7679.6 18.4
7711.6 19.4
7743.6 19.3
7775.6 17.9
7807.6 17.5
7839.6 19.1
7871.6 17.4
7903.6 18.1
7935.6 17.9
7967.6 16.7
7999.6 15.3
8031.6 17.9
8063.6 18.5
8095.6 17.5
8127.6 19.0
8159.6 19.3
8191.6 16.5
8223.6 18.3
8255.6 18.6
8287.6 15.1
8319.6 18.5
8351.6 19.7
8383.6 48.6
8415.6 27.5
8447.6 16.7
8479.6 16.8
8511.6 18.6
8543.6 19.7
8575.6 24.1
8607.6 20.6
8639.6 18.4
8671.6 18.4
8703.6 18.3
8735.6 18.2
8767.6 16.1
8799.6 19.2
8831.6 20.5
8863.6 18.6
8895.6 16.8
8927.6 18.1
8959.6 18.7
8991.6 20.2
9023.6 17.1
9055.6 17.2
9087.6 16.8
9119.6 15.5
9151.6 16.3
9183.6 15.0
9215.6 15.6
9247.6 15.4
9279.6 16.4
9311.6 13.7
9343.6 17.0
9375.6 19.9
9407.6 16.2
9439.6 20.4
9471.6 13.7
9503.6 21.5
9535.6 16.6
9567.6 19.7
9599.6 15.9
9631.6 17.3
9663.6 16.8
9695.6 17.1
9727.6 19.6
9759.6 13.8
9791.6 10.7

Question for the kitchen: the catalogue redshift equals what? 0.276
